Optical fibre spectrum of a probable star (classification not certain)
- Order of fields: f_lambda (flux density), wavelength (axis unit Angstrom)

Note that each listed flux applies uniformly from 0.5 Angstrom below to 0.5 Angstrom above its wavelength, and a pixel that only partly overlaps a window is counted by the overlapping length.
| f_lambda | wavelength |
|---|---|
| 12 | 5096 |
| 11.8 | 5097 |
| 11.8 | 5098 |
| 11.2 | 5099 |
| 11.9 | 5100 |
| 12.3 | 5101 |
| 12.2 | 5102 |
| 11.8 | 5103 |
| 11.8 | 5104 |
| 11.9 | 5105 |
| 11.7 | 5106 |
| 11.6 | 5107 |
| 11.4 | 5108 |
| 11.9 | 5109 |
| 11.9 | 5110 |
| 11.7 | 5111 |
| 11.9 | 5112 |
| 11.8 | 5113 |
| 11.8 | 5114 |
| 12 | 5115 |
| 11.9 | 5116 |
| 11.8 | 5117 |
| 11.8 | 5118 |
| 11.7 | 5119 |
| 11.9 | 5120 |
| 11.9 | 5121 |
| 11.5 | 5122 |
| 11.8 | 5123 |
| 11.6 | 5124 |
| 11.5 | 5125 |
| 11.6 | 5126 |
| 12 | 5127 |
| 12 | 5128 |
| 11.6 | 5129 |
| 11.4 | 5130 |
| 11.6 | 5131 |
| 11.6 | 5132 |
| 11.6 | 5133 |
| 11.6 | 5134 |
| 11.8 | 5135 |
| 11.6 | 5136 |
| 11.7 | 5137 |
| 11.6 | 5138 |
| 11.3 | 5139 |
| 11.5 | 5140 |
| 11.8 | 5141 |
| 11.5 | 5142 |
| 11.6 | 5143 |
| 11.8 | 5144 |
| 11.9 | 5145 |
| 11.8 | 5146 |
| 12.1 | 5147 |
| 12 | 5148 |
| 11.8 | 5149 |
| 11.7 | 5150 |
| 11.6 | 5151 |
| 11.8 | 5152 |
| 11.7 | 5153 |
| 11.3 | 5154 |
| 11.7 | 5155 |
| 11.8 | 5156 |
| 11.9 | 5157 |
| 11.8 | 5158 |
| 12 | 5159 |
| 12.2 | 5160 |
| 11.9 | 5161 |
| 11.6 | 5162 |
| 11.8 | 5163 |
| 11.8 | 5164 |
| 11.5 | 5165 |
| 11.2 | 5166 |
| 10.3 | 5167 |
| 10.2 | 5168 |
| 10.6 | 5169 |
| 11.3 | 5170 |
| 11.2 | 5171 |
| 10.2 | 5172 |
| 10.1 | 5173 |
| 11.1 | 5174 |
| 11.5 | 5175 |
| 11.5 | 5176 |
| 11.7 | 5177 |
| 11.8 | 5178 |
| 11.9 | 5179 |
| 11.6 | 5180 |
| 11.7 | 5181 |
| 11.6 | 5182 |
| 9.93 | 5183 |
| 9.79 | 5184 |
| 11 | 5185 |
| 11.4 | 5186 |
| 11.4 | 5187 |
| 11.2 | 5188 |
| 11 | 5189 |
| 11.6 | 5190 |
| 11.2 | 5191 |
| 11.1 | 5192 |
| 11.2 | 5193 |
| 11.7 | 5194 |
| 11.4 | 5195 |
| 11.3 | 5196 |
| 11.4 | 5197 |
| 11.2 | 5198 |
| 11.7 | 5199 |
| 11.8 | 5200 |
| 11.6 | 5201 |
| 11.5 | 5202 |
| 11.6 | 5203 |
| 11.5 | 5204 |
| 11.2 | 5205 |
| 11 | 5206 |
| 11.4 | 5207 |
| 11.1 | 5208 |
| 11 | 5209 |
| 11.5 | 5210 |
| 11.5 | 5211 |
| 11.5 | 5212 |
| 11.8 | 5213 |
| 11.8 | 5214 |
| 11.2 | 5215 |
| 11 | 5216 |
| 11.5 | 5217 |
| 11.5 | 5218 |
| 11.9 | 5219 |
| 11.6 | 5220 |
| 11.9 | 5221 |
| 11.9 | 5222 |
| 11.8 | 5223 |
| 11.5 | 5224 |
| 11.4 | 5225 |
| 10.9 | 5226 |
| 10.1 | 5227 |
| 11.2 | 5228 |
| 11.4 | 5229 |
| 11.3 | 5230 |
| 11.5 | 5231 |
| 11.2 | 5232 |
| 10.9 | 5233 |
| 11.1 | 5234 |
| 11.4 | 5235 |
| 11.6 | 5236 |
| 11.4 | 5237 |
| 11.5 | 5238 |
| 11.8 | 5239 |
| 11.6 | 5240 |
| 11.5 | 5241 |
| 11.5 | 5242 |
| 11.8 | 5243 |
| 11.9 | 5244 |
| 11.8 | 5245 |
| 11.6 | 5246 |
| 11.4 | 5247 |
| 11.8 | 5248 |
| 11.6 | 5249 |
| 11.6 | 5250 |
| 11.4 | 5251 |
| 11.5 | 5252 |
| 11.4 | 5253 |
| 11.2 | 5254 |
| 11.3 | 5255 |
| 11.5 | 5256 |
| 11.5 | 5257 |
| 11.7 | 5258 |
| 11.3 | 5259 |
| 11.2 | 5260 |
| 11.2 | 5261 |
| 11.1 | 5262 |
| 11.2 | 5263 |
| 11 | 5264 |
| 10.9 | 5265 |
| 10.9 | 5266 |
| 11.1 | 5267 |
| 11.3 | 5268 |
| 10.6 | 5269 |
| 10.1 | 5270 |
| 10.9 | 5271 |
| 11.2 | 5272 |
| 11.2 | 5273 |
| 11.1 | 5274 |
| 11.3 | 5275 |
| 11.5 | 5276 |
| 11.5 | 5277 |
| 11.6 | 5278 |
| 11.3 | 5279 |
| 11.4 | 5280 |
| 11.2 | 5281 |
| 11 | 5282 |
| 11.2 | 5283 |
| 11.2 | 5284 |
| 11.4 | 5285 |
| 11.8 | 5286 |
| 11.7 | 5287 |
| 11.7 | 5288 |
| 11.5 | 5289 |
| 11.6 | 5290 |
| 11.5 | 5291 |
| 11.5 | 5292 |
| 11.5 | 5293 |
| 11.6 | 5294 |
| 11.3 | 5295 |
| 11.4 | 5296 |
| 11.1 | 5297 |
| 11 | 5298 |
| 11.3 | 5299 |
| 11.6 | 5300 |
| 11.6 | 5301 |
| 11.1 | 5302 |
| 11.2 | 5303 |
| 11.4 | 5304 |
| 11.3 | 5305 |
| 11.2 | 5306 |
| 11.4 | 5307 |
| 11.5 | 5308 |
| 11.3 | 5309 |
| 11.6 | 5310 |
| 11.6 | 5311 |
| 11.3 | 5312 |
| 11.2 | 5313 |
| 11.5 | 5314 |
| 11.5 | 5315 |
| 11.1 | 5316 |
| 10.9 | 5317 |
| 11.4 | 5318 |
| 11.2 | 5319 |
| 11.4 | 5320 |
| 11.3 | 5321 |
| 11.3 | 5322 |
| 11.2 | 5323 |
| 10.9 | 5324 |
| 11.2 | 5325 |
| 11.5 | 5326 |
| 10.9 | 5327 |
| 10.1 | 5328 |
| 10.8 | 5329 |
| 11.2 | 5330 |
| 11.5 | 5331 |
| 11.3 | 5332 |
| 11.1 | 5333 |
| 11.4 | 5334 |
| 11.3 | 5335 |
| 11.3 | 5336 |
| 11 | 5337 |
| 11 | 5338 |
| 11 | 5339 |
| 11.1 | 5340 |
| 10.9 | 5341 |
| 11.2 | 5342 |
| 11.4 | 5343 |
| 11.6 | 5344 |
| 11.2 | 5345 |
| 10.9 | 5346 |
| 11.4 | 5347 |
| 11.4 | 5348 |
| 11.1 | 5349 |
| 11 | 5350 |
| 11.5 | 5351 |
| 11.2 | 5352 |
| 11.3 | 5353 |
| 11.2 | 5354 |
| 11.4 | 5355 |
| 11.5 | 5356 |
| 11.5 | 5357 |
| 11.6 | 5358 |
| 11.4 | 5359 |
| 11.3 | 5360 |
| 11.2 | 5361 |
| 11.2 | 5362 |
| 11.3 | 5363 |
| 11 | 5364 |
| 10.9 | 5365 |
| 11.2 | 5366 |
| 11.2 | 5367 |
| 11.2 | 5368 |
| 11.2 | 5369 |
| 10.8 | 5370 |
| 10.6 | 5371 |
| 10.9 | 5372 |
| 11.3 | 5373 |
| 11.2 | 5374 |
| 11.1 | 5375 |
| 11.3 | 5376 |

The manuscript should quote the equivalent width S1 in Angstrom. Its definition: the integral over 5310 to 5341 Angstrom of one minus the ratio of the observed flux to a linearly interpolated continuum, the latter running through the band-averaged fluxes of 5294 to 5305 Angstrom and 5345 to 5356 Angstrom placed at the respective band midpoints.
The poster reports 0.3 Angstrom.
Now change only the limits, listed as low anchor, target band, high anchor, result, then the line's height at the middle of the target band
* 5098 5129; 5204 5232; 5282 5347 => 0.35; 11.5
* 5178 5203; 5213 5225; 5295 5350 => -0.32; 11.3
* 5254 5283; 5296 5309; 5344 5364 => -0.10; 11.2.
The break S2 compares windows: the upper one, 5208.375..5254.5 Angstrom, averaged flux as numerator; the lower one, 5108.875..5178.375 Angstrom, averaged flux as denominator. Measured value 1.0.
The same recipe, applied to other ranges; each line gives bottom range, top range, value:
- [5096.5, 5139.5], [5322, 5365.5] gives 0.95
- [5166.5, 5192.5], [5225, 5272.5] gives 1.02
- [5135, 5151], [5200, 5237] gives 0.97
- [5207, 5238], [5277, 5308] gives 1.00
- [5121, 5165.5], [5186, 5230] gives 0.97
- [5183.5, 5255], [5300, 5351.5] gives 0.99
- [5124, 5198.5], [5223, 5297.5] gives 0.99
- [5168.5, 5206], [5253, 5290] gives 1.00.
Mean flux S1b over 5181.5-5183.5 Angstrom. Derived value 10.8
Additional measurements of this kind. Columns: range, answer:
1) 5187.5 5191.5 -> 11.2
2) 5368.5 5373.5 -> 11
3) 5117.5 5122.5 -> 11.8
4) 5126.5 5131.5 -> 11.7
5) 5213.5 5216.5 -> 11.3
